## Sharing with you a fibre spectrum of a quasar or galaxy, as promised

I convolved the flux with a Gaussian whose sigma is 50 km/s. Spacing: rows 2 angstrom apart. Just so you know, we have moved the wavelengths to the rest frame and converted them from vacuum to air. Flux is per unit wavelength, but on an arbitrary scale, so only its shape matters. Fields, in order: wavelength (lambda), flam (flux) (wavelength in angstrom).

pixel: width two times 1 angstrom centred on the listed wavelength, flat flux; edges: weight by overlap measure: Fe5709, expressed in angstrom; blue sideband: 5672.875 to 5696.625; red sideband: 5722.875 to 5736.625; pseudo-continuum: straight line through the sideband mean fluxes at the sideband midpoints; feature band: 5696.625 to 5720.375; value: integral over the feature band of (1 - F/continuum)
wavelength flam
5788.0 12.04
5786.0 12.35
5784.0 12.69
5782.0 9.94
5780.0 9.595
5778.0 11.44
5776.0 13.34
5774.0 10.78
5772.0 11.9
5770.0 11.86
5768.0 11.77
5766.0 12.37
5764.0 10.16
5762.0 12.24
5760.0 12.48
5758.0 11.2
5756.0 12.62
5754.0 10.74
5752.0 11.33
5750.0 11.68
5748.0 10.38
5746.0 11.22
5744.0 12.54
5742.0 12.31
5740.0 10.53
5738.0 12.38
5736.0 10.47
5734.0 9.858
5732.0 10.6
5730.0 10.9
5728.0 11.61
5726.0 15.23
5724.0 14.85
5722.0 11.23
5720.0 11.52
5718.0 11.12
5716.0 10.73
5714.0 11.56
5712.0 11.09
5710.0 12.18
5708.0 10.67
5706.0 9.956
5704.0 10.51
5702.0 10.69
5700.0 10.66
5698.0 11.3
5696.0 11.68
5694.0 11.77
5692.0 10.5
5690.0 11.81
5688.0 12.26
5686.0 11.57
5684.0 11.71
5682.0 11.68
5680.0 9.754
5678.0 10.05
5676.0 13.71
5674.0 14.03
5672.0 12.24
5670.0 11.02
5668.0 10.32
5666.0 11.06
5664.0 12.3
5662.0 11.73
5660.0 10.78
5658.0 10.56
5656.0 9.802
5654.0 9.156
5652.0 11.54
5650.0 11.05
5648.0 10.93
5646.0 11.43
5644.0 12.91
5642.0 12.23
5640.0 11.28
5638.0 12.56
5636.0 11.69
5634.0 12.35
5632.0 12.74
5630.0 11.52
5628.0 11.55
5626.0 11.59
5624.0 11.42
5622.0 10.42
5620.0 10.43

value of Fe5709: 1.71 angstrom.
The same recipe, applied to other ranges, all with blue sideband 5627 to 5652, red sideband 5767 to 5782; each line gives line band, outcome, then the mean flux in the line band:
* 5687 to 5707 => 0.9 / 11.1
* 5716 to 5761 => -0.5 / 11.7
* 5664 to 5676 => -0.2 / 11.9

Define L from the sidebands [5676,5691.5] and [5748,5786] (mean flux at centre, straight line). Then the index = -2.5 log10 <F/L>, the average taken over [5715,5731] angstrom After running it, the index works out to -0.06 mag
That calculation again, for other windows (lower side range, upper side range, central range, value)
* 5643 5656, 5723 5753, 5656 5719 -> 0.00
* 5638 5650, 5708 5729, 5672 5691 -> 0.00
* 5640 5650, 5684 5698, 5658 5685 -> 0.01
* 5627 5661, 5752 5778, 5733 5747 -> 0.03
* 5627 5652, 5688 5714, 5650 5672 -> 0.07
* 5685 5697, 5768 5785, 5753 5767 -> -0.02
